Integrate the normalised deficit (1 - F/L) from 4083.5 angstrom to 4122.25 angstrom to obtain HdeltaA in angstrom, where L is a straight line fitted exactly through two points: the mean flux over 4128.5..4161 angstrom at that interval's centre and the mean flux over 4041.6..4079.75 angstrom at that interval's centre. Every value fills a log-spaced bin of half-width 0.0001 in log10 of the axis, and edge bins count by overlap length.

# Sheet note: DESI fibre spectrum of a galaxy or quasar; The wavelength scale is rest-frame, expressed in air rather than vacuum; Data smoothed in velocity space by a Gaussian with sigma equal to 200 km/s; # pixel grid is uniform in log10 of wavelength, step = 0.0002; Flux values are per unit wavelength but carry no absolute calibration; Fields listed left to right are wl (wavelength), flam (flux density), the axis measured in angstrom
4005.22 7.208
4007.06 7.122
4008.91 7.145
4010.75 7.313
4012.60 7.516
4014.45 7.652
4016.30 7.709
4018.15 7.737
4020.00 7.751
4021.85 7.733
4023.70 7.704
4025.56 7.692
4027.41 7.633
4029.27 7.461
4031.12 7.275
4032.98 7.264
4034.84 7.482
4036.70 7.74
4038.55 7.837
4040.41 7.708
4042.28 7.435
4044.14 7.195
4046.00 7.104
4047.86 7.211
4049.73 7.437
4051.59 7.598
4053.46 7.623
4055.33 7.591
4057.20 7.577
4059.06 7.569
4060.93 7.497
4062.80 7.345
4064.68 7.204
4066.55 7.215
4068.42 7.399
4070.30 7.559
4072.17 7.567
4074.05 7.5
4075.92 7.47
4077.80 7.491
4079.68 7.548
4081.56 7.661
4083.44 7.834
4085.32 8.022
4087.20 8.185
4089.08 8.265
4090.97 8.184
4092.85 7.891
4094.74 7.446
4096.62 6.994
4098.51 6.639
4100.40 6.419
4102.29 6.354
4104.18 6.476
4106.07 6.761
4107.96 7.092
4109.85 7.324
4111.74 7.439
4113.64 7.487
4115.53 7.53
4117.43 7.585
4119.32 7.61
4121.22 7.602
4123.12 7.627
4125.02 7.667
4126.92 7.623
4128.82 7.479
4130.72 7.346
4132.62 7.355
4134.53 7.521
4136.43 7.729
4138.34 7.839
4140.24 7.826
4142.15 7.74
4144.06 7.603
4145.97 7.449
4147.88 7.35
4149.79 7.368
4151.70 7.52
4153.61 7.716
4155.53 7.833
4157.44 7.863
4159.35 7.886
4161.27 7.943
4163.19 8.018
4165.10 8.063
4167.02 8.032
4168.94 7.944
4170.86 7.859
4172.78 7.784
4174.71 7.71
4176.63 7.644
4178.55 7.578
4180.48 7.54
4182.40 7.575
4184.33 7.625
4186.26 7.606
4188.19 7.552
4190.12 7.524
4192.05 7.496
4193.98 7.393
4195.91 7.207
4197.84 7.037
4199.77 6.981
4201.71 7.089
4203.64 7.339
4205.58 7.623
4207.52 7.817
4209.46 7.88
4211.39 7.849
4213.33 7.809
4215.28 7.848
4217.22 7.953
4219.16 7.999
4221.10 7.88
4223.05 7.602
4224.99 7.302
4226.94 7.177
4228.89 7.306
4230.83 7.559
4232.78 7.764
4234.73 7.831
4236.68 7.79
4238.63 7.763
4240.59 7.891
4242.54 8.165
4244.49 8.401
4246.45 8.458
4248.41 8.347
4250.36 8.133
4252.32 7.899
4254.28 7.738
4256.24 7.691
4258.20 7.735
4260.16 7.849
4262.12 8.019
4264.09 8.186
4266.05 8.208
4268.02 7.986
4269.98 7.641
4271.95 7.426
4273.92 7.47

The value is 0.8 angstrom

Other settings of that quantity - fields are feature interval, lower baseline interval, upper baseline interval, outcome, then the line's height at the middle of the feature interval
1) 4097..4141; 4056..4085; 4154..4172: 2.38 angstrom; 7.73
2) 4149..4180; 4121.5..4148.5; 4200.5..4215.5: -0.78 angstrom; 7.6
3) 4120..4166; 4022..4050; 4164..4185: 0.22 angstrom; 7.7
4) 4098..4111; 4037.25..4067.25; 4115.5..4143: 1.41 angstrom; 7.56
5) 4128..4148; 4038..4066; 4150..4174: 0.49 angstrom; 7.77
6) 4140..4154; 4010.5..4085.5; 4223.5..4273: 0.24 angstrom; 7.69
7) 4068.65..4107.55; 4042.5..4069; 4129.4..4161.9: 0.39 angstrom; 7.48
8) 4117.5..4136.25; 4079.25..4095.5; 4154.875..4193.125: 0.69 angstrom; 7.84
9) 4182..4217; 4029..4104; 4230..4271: 1.32 angstrom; 7.82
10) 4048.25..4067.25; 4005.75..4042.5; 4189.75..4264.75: 0.28 angstrom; 7.57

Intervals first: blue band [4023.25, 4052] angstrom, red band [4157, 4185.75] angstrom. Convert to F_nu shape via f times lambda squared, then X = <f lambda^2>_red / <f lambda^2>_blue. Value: 1.11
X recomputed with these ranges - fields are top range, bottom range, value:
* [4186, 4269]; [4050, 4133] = 1.11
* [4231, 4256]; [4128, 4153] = 1.11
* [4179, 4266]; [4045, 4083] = 1.12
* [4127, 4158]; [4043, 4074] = 1.07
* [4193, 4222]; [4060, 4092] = 1.06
